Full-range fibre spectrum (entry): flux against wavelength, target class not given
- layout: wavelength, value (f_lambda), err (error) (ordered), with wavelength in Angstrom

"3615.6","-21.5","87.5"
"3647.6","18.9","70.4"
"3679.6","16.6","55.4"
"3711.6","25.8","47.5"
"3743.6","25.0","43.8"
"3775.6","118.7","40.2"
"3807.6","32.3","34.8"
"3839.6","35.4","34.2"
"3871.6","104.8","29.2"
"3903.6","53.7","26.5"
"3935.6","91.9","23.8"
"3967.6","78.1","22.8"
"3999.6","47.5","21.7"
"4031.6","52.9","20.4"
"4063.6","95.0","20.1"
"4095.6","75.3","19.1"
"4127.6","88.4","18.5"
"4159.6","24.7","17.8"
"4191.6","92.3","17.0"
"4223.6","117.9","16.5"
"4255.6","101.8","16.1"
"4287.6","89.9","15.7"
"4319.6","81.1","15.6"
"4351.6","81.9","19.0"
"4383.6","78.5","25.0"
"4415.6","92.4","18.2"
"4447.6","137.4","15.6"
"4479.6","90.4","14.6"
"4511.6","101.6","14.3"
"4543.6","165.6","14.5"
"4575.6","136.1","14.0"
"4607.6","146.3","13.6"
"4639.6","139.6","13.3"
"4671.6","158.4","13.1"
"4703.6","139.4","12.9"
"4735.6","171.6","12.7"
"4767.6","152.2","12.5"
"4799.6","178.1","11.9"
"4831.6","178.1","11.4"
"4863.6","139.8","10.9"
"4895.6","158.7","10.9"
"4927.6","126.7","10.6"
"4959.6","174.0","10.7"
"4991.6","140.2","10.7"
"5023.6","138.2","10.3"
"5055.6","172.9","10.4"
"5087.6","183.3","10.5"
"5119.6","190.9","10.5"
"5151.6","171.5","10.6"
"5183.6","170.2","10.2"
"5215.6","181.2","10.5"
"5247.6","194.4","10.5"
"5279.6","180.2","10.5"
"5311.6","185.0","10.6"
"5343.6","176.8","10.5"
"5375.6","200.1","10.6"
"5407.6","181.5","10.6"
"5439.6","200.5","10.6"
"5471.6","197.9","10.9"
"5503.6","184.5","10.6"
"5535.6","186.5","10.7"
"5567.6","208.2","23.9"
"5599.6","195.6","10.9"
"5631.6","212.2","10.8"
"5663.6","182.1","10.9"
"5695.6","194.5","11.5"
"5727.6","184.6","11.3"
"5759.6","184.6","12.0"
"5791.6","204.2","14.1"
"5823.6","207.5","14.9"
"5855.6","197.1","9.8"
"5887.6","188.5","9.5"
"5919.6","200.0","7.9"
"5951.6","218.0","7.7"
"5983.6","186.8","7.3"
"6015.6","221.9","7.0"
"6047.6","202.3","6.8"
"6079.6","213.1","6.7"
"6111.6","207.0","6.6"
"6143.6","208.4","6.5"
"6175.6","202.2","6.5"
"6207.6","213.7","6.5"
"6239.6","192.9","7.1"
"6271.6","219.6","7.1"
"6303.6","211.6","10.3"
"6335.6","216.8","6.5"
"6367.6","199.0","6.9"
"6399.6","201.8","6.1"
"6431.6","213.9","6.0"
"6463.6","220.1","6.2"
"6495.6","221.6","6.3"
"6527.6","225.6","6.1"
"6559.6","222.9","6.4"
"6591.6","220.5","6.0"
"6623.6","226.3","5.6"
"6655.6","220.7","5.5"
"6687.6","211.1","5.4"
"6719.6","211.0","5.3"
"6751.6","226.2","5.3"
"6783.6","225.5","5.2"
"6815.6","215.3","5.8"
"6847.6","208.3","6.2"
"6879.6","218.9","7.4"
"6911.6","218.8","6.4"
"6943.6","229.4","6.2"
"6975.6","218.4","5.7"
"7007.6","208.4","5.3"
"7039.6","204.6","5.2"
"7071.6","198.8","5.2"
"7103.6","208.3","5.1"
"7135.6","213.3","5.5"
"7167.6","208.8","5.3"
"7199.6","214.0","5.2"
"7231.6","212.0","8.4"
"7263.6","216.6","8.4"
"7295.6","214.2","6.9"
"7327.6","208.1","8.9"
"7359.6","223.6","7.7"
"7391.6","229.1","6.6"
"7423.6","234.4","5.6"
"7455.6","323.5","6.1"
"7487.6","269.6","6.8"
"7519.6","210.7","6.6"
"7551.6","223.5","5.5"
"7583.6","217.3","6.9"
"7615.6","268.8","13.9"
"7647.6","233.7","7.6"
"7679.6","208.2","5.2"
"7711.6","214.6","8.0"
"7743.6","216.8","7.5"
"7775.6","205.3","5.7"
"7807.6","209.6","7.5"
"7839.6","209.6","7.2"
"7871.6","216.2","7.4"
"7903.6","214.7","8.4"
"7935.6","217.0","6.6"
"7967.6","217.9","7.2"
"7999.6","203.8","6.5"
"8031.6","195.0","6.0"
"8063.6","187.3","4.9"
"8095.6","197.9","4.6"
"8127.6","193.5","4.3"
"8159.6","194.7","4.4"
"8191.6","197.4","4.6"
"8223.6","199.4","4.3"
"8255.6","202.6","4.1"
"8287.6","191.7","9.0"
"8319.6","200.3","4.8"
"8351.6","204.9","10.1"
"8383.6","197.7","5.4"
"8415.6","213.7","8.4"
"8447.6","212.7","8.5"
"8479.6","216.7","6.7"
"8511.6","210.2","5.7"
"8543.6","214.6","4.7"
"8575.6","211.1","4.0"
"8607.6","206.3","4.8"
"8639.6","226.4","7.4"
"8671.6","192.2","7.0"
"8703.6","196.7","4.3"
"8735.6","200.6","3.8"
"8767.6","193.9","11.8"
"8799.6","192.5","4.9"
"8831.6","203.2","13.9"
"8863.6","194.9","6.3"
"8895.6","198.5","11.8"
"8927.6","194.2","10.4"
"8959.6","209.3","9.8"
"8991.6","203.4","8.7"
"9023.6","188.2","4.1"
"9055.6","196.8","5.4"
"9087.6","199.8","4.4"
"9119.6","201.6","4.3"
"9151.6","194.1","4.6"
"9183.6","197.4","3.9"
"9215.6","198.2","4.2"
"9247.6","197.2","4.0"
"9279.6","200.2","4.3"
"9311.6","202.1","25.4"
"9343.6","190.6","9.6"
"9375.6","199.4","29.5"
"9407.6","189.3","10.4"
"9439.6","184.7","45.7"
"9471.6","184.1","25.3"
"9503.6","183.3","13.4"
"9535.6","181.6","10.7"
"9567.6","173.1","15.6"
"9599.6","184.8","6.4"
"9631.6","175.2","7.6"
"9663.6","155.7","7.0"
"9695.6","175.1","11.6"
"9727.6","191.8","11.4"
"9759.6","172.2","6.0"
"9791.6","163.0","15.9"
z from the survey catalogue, 0.135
